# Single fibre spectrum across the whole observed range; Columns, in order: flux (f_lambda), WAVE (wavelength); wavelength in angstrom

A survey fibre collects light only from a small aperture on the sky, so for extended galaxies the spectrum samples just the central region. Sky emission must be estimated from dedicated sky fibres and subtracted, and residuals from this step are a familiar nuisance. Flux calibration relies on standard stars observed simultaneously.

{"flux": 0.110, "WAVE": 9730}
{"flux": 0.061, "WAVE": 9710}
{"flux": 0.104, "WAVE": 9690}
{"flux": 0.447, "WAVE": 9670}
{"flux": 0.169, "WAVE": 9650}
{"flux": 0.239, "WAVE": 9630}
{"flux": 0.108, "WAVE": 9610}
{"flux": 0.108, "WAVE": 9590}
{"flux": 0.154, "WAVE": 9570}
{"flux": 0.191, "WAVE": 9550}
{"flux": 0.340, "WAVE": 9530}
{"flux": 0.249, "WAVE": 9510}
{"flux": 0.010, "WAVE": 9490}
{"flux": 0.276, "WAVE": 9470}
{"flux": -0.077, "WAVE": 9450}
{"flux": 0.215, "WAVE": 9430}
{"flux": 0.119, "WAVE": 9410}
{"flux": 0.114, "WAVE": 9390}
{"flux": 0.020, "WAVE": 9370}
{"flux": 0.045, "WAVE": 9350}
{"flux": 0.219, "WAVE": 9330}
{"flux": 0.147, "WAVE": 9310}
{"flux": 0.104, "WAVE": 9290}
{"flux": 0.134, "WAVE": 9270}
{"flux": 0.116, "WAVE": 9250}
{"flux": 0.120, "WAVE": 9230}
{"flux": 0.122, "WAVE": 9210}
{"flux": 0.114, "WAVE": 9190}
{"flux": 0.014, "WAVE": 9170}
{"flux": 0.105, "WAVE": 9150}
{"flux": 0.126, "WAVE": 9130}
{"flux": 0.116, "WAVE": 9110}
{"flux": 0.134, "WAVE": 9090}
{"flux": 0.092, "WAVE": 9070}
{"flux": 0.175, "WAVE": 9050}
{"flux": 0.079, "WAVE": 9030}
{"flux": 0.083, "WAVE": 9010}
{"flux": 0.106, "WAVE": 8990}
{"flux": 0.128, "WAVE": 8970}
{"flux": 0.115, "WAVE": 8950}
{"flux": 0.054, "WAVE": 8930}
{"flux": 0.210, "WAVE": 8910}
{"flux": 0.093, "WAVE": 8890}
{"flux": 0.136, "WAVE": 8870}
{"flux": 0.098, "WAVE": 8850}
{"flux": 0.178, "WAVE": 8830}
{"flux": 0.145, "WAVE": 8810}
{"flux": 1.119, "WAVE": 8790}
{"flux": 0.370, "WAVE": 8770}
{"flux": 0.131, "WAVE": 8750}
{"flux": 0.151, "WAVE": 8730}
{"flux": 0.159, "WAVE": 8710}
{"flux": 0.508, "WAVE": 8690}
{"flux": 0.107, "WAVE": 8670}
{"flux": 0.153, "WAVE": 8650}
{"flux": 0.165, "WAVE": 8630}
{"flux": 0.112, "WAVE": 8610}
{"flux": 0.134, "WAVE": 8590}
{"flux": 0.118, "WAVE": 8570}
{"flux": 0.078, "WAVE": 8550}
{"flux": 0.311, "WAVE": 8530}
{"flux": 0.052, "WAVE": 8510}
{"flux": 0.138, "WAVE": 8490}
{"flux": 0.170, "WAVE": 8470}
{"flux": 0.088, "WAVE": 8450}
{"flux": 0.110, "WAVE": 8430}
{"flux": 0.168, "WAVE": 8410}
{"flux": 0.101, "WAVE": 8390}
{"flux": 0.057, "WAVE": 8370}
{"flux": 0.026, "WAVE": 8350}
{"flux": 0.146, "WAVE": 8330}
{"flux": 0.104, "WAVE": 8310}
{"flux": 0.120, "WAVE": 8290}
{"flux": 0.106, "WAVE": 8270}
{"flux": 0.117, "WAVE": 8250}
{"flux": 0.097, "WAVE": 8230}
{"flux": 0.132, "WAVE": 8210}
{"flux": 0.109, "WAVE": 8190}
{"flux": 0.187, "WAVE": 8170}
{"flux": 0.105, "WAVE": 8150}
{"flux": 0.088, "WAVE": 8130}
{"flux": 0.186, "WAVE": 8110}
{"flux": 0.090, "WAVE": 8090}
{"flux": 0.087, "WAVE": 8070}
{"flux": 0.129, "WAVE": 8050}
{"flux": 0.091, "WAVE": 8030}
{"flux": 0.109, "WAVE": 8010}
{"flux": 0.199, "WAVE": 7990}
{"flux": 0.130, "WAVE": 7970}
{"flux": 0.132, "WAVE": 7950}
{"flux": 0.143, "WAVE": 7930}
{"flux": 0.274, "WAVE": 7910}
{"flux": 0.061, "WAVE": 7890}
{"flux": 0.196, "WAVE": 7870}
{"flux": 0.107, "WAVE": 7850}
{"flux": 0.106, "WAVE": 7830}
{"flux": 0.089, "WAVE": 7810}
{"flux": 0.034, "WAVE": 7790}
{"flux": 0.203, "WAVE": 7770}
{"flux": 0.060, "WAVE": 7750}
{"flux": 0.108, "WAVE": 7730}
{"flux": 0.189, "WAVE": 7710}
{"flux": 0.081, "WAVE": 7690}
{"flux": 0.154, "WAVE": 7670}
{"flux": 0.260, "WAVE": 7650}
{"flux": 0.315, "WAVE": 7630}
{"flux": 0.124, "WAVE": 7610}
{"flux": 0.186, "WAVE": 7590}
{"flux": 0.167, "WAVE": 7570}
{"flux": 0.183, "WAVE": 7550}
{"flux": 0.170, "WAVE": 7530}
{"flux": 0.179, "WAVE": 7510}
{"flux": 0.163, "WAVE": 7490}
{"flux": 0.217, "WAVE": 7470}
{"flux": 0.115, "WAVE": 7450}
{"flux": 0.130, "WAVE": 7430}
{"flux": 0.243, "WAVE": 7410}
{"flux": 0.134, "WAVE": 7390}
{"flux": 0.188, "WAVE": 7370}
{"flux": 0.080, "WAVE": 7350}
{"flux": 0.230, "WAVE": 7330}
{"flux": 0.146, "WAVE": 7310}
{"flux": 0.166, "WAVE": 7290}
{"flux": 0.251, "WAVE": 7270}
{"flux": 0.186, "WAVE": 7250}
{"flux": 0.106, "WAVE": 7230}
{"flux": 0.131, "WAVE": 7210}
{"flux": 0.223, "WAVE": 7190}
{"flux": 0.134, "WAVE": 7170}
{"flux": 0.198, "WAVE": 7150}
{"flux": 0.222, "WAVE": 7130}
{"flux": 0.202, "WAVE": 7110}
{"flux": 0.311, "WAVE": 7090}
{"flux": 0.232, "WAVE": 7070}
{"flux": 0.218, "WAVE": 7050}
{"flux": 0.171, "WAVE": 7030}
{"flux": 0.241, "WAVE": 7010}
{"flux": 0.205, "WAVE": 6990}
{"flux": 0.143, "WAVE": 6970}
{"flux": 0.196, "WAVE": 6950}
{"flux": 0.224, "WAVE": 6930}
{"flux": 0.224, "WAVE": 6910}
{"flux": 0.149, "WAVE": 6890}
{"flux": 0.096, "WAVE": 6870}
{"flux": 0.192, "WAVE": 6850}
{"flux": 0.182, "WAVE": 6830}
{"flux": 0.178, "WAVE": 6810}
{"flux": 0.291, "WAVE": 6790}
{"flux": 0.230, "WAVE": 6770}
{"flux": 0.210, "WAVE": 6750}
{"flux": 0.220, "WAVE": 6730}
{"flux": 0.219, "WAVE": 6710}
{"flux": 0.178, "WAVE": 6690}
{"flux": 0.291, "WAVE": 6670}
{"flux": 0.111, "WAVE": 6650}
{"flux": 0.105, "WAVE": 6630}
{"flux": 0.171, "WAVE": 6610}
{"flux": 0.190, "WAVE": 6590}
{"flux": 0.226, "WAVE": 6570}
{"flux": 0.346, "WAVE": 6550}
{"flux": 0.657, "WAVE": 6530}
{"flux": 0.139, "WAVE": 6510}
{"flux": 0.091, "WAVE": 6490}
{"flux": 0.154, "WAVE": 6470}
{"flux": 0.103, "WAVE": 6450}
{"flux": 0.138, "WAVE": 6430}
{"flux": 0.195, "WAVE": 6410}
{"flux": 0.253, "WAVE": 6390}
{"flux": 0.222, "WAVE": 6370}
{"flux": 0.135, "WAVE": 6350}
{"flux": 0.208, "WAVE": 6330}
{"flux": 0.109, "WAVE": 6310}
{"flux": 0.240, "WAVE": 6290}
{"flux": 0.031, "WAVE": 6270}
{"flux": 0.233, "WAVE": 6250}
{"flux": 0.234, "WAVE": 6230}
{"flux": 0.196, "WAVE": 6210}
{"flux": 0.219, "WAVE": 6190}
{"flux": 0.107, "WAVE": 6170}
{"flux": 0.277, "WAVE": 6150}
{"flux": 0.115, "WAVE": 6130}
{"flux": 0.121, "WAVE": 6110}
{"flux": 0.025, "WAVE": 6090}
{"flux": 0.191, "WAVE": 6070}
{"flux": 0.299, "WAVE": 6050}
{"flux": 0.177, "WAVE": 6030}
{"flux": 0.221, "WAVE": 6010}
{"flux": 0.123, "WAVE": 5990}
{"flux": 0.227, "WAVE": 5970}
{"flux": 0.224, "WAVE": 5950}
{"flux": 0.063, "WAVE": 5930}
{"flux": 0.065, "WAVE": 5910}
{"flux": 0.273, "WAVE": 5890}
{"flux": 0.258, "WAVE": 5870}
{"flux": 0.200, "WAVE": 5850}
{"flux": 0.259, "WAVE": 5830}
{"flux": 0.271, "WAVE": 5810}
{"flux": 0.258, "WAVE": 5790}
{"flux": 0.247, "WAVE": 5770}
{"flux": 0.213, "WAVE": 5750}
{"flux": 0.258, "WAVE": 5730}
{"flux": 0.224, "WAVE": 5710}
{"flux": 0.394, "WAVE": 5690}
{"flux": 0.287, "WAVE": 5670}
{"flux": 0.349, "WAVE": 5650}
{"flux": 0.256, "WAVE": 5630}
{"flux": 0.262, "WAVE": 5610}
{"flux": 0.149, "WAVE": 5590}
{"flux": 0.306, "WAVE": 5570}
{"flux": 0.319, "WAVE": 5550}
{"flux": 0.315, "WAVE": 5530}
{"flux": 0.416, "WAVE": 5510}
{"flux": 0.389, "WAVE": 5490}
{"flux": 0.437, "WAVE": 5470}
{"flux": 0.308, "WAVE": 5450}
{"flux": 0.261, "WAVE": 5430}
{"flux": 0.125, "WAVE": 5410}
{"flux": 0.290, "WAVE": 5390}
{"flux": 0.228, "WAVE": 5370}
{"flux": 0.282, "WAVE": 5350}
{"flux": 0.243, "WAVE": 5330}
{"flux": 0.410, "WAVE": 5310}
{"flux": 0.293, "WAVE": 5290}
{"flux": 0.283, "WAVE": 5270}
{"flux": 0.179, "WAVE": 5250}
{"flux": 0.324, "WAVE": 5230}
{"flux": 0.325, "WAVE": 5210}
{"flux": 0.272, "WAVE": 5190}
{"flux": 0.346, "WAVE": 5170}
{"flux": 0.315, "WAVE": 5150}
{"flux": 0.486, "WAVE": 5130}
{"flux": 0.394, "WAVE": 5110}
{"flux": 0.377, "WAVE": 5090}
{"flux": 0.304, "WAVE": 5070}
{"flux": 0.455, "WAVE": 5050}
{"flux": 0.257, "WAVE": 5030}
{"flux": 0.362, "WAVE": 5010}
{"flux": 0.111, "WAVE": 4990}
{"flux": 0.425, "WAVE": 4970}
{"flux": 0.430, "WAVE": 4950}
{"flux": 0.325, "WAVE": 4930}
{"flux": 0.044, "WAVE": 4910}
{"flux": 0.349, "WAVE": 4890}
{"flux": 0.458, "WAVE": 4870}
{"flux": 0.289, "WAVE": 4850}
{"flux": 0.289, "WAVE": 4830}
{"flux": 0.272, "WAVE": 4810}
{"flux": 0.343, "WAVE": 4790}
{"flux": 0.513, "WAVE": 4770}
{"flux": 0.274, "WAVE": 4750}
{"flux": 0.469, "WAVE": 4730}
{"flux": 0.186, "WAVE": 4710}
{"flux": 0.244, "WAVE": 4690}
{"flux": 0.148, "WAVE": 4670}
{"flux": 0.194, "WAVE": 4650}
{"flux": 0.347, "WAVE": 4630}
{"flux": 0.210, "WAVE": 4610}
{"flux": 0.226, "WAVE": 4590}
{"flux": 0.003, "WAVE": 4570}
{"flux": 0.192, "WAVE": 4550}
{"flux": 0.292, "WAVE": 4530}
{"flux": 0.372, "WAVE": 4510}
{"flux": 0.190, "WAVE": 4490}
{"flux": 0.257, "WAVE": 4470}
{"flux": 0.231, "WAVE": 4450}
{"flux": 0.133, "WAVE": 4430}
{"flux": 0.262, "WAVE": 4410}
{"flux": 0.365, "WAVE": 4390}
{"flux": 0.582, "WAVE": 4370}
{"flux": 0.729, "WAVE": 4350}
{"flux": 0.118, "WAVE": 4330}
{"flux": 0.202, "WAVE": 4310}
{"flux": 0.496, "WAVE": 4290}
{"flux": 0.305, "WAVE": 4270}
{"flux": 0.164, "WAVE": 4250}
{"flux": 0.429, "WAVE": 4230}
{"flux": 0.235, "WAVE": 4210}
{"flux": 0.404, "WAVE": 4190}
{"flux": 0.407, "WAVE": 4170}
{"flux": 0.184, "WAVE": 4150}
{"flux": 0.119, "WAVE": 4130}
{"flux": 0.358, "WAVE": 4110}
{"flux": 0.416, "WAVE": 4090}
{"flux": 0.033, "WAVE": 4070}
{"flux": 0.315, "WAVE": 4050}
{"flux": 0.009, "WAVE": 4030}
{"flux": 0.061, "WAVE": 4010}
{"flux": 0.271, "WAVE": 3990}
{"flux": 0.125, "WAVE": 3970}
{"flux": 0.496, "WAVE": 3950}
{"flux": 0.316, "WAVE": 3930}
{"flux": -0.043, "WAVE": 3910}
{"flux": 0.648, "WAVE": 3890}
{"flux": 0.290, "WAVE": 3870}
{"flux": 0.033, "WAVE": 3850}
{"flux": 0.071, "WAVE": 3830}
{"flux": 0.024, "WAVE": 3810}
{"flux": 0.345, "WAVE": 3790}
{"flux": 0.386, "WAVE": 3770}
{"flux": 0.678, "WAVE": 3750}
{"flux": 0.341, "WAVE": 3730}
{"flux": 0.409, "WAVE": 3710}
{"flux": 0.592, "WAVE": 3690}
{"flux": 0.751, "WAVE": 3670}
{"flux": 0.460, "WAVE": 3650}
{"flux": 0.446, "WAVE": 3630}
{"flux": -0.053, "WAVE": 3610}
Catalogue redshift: 0.753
